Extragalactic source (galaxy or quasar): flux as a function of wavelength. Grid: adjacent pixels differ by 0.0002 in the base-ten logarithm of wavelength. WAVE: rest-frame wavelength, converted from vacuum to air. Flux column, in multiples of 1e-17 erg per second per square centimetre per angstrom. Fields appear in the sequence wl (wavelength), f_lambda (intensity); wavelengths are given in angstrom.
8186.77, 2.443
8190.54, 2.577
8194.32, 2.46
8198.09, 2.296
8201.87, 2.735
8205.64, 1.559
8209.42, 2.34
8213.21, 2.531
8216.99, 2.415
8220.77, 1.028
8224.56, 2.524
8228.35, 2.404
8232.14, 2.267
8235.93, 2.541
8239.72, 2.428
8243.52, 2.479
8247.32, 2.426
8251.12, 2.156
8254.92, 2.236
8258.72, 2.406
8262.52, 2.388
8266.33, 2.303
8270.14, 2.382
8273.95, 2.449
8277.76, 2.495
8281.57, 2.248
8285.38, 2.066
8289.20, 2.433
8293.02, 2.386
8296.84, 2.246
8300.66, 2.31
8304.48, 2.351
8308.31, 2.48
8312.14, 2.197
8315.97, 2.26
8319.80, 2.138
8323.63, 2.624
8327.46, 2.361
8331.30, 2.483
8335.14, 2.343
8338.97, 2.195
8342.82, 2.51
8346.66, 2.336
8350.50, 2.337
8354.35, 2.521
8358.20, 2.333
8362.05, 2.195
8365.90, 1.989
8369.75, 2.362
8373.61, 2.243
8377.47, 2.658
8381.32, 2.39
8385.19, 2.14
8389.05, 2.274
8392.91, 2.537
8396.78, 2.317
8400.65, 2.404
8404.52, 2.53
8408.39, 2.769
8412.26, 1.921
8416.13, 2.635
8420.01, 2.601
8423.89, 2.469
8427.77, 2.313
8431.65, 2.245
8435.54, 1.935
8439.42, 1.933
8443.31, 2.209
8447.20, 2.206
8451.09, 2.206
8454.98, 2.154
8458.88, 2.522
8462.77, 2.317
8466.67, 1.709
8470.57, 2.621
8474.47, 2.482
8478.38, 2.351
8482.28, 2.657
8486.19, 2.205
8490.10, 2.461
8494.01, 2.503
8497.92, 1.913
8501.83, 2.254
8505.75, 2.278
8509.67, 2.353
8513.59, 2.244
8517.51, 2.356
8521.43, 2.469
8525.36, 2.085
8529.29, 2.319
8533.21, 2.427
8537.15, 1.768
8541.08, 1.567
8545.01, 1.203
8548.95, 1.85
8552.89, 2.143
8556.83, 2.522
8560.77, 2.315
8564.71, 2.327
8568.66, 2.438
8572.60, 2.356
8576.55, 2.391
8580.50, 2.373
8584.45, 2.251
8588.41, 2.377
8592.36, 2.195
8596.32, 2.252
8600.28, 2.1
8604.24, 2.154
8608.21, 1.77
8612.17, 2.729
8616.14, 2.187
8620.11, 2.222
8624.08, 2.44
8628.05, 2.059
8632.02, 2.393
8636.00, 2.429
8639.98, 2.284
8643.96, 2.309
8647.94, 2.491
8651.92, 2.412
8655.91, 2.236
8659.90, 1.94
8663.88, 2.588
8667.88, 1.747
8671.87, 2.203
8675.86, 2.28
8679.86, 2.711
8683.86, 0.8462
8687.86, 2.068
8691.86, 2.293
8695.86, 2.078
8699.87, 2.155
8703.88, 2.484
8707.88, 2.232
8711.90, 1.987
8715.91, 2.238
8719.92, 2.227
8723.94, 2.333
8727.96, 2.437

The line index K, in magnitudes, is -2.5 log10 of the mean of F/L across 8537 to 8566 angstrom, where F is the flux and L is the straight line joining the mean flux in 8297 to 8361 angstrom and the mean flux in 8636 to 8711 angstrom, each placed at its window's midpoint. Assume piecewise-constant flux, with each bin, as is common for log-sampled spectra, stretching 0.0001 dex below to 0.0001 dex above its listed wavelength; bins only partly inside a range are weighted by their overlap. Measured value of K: 0.15 mag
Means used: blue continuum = 2.36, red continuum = 2.19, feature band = 1.97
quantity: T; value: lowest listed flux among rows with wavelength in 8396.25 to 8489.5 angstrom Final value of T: 1.709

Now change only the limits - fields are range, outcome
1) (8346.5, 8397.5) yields 1.989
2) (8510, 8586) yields 1.203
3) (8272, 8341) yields 2.066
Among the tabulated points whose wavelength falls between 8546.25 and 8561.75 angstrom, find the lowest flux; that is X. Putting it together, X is 1.85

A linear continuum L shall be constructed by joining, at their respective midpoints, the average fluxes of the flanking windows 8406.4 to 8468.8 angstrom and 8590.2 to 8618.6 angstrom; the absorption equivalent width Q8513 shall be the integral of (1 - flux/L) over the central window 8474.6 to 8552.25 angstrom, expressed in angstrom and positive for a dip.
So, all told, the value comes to 1.93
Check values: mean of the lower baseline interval 2.26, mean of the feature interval 2.18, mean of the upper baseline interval 2.2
